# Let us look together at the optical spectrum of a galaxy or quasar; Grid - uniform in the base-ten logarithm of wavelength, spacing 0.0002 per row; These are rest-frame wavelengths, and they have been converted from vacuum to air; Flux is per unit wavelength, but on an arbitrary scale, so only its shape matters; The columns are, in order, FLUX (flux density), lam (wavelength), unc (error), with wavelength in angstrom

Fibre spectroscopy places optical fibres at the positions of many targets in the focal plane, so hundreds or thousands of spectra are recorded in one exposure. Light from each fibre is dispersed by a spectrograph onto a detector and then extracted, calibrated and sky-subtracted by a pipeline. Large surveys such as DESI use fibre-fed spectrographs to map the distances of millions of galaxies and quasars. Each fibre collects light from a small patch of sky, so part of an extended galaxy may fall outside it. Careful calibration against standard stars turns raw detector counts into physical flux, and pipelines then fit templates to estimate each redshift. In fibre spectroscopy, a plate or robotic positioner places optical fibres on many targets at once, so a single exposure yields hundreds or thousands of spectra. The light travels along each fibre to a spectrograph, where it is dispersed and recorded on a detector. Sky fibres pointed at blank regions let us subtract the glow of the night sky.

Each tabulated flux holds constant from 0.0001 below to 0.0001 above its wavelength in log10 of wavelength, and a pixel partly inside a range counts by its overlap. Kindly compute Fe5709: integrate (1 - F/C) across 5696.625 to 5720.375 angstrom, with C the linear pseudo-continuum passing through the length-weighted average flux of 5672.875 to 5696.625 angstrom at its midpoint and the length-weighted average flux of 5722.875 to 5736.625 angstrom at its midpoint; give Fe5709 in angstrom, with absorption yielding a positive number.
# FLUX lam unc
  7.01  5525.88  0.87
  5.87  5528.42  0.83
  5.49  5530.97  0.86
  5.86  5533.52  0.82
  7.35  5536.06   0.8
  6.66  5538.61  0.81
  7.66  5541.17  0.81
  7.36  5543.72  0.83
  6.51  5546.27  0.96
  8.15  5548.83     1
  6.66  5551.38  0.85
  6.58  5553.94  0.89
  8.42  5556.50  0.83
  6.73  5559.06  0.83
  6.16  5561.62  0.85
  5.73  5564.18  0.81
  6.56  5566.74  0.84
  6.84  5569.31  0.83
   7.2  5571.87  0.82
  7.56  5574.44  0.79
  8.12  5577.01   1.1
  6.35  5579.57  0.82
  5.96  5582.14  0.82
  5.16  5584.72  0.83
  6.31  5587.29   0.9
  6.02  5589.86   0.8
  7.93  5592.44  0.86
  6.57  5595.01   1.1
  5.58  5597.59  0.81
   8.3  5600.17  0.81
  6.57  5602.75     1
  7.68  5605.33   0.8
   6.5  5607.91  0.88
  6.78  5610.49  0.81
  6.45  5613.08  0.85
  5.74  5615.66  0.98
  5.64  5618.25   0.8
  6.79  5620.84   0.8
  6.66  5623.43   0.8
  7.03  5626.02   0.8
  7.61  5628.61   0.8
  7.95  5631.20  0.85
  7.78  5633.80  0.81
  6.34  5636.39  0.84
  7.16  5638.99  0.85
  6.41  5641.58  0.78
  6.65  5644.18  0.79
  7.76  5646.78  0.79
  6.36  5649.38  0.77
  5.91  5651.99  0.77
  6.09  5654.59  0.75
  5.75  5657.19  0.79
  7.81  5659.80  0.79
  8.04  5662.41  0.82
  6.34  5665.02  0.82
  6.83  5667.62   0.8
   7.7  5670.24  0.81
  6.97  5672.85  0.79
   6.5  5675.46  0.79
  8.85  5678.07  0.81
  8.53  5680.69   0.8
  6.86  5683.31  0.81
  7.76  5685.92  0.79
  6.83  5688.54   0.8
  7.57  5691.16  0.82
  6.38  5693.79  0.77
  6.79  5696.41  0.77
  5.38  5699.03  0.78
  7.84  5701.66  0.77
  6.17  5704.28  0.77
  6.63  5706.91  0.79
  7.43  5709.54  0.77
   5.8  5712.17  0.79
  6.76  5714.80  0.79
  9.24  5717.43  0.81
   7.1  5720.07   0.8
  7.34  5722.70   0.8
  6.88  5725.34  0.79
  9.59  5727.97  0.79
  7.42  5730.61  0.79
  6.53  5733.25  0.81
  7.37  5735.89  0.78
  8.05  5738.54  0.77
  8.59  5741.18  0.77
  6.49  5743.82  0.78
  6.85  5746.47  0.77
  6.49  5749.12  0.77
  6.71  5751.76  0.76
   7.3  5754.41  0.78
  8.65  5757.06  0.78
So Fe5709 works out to 1.7 angstrom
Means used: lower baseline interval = 7.35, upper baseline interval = 7.55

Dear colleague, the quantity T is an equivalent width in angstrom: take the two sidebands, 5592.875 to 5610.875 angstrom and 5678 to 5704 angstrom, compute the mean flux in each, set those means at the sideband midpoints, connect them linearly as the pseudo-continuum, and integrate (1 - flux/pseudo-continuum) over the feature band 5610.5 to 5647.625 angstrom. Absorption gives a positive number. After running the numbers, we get 0.8 angstrom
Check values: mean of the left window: 6.91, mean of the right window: 7.16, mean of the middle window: 6.84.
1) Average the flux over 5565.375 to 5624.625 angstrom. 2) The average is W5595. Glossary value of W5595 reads 6.66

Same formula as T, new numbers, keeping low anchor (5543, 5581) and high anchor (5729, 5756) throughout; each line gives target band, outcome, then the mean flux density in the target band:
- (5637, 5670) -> 1.5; 6.78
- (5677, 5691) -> -1.2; 7.73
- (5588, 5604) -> 0.5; 6.81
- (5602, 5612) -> 0.2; 6.89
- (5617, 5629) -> 0.6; 6.68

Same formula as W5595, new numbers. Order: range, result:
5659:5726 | 7.16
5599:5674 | 6.88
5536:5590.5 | 6.82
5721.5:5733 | 7.69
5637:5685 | 7.03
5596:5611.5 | 6.9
